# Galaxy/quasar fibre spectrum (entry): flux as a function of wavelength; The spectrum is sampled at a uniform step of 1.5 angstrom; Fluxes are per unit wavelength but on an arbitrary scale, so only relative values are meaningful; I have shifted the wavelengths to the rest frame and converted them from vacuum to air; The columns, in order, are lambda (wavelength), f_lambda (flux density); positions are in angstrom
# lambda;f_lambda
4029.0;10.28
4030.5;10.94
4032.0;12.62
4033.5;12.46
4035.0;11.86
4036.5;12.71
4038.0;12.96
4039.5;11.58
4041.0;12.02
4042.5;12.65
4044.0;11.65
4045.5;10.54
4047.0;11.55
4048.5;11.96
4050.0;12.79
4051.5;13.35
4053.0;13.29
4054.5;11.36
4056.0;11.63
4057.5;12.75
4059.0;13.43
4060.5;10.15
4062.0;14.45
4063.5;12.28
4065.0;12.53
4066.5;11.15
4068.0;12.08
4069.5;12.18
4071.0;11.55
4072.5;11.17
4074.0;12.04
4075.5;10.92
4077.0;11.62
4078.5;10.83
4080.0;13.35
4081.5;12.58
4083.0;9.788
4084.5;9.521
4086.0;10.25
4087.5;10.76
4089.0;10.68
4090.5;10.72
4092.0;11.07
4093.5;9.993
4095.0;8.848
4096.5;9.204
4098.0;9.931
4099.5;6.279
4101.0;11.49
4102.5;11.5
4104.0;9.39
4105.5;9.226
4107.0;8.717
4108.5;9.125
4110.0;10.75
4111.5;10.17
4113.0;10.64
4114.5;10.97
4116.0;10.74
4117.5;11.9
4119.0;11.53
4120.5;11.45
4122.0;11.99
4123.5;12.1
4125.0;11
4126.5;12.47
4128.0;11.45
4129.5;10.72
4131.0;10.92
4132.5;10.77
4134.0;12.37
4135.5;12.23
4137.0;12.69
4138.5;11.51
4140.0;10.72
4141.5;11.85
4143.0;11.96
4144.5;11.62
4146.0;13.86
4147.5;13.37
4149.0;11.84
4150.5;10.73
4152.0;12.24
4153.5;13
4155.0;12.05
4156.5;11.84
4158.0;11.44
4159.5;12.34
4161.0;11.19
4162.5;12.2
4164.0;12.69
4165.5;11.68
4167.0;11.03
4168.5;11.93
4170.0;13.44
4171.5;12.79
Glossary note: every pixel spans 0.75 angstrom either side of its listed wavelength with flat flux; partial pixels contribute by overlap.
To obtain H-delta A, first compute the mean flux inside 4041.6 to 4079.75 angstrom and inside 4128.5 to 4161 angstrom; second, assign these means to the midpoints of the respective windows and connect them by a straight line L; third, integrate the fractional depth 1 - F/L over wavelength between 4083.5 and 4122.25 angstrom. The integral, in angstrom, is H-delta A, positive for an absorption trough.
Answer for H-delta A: 5.6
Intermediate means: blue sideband 12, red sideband 11.9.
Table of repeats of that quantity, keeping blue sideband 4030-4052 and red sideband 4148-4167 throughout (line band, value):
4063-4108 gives 5.0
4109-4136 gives 1.5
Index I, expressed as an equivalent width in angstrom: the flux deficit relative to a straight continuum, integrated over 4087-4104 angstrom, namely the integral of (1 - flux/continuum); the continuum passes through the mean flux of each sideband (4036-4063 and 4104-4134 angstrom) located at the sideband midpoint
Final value 2.0 angstrom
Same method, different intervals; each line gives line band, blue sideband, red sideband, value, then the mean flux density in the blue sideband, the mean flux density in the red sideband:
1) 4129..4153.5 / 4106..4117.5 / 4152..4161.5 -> -1.01 angstrom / 10.3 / 12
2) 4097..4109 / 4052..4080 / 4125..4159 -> 2.50 angstrom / 12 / 11.9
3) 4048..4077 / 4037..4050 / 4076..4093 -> -1.63 angstrom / 11.9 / 11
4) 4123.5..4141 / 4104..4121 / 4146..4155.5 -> -0.24 angstrom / 10.4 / 12.3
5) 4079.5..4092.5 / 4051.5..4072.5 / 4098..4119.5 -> 0.28 angstrom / 12.2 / 10.1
